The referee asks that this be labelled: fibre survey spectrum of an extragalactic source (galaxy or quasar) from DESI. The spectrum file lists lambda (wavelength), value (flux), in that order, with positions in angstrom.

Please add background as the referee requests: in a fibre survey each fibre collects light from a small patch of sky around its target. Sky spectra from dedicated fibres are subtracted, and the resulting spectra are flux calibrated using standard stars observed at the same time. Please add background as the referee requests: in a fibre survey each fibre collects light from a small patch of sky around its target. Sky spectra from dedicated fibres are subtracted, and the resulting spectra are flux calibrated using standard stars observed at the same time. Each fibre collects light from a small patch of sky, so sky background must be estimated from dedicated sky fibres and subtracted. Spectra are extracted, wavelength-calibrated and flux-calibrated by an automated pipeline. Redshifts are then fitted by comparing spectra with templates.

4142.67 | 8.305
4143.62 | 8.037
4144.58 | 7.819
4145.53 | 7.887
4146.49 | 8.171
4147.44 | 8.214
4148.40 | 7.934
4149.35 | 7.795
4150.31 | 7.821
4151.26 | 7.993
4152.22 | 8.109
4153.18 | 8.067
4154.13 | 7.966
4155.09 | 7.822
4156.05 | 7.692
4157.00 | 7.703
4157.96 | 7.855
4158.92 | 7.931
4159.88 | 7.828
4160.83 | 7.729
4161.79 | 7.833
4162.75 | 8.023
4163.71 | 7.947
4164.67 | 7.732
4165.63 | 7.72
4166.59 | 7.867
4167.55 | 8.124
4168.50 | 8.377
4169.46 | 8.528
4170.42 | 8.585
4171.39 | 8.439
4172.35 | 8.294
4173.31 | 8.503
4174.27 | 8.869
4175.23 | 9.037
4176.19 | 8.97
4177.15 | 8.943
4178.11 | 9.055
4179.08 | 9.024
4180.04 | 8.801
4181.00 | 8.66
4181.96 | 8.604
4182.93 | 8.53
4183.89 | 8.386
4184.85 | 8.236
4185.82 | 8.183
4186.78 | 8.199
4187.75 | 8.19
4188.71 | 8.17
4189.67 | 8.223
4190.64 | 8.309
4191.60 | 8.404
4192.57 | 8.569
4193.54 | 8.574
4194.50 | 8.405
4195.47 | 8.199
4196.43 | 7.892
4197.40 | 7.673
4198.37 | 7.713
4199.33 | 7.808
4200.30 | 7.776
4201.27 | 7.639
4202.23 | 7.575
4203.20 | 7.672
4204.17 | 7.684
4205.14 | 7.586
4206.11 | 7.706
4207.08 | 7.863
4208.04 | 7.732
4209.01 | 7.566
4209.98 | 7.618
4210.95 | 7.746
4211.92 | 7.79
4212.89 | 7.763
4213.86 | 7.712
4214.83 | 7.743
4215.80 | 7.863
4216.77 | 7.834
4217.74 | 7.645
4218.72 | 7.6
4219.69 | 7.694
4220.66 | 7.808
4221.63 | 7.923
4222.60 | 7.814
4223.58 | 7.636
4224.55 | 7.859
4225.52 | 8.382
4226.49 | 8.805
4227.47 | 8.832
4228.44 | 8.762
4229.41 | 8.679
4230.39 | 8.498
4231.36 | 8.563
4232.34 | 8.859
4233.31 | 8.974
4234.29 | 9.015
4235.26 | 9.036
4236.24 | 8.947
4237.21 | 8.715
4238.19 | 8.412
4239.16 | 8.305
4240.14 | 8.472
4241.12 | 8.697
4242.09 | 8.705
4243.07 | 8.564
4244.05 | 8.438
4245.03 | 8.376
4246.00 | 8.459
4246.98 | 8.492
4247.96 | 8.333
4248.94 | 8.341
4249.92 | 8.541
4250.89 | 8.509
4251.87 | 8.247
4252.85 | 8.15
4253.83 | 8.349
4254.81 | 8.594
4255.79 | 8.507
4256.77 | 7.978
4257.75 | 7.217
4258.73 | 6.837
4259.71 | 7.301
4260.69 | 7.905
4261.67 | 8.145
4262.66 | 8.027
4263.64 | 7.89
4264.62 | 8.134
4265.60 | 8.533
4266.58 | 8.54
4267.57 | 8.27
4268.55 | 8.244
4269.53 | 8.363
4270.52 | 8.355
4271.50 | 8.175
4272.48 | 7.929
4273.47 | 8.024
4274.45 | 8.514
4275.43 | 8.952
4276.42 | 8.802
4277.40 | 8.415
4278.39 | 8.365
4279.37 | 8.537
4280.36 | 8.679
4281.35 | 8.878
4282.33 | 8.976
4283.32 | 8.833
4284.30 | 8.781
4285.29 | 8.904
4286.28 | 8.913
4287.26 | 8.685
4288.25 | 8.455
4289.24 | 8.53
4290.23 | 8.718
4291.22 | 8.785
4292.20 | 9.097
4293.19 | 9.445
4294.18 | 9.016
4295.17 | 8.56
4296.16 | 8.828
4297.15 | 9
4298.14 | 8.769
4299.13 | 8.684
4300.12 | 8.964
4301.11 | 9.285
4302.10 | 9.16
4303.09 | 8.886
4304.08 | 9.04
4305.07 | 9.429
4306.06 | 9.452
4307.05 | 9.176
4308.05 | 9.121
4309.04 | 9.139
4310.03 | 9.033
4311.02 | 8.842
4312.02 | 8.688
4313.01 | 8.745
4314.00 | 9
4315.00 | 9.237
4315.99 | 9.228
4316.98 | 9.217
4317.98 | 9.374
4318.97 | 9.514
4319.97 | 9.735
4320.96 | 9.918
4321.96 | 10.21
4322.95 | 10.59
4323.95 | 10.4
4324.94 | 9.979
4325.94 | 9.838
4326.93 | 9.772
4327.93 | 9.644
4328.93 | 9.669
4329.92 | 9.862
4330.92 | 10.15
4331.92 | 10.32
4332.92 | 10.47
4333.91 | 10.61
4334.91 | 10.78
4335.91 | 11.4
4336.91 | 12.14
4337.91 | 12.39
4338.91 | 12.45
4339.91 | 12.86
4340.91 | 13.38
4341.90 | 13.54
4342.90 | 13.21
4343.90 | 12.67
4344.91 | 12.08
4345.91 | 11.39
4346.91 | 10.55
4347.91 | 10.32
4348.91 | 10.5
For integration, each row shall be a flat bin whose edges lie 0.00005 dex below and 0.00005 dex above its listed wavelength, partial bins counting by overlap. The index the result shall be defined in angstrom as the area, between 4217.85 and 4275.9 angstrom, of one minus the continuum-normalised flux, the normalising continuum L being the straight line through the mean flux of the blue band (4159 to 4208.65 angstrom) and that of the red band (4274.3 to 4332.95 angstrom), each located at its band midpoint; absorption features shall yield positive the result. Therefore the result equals 2.7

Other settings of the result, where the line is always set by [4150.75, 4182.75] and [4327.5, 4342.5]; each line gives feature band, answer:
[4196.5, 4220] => 3.41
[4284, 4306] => 3.50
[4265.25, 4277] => 2.06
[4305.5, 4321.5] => 2.52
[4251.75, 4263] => 2.26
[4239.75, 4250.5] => 1.33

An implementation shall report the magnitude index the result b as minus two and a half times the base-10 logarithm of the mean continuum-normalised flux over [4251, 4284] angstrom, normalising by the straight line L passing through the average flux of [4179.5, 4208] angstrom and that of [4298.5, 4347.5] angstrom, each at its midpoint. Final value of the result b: 0.13 mag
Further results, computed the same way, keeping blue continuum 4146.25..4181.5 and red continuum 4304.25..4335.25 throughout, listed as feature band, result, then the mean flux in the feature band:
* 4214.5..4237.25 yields 0.061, 8.31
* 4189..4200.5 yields 0.047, 8.14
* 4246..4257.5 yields 0.084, 8.35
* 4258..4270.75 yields 0.142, 8.02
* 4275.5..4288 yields 0.068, 8.73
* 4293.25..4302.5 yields 0.059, 8.94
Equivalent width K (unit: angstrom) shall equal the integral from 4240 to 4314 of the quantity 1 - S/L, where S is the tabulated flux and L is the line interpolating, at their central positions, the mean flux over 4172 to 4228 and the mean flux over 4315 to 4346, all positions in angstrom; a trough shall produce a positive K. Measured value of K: 8.71 angstrom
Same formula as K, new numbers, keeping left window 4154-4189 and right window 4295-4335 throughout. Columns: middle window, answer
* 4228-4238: 0.0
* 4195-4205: 0.9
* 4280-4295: 0.6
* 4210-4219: 0.9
